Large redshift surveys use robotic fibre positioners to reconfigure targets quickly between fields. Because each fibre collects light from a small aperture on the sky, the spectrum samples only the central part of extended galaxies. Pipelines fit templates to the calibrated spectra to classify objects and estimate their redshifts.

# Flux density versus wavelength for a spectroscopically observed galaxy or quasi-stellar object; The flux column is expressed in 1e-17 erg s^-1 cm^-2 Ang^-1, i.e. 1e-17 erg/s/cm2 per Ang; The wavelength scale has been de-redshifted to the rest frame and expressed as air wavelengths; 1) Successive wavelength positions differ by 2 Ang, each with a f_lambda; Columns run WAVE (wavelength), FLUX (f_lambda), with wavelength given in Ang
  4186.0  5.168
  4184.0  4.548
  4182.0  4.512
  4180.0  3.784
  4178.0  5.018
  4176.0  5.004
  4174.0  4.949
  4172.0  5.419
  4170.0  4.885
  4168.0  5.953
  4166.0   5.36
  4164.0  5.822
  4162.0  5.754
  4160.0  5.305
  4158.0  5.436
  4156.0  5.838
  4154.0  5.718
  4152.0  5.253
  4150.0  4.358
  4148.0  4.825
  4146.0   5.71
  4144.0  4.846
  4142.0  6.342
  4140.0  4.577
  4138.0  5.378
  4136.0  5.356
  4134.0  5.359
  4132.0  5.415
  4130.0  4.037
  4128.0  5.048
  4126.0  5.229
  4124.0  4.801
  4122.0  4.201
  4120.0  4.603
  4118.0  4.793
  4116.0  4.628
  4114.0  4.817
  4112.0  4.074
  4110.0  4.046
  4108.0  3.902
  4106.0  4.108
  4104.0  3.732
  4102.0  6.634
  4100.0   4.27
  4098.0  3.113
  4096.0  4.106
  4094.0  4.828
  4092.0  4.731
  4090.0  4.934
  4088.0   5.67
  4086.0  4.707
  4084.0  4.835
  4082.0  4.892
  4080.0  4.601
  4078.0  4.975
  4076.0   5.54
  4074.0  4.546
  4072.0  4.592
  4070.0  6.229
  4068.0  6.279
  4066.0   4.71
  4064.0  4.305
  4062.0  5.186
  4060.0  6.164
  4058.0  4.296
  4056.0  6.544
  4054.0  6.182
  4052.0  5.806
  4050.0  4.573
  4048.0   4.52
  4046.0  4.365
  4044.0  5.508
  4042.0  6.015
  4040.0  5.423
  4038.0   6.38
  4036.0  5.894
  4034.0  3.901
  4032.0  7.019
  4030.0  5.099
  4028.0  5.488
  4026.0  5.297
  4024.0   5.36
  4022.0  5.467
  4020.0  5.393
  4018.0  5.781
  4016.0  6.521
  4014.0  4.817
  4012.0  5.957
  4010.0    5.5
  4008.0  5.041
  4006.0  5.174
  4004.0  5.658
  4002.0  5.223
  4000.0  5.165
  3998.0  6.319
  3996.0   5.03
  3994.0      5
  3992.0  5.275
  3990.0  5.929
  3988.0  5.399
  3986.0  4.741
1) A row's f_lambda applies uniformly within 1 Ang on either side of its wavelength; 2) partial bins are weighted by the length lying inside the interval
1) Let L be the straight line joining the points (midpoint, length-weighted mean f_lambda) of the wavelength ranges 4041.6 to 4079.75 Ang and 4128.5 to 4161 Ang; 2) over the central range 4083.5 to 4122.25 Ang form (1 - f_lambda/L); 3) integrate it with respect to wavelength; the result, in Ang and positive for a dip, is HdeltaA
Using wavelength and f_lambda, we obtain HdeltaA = 5.21 Ang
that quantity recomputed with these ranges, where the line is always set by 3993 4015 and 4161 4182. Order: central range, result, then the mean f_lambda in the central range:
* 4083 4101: 2.32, 4.58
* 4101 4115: 2.04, 4.47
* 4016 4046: -1.36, 5.56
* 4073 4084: 0.76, 4.9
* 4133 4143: -0.39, 5.4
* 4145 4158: -0.28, 5.3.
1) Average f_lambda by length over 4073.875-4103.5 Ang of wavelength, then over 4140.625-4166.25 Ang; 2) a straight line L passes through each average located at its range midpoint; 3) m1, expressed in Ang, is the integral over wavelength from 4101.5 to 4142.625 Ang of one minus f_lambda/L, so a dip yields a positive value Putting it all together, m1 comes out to 2.8 Ang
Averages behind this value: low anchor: 4.82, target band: 4.78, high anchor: 5.42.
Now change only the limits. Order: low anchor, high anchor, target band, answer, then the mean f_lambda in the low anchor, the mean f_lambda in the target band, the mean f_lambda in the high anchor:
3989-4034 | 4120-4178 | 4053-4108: 3.90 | 5.49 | 4.97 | 5.21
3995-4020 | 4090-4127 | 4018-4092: -3.92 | 5.51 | 5.3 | 4.49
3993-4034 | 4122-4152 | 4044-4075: 0.55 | 5.48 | 5.23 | 5.07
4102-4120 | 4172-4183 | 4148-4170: -3.72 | 4.41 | 5.42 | 4.72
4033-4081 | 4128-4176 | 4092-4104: 1.70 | 5.27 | 4.53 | 5.29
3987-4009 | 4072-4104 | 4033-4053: -0.61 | 5.38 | 5.24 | 4.78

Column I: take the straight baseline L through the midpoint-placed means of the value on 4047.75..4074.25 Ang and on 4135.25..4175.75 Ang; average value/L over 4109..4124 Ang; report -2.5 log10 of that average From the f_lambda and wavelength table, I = 0.19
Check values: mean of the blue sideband 5.32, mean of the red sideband 5.35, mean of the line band 4.47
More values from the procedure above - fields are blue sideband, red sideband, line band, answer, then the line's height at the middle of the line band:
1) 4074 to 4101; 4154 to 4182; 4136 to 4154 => -0.02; 5.1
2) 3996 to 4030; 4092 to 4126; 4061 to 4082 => -0.05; 4.85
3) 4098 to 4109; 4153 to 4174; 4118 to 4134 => 0.00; 4.82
